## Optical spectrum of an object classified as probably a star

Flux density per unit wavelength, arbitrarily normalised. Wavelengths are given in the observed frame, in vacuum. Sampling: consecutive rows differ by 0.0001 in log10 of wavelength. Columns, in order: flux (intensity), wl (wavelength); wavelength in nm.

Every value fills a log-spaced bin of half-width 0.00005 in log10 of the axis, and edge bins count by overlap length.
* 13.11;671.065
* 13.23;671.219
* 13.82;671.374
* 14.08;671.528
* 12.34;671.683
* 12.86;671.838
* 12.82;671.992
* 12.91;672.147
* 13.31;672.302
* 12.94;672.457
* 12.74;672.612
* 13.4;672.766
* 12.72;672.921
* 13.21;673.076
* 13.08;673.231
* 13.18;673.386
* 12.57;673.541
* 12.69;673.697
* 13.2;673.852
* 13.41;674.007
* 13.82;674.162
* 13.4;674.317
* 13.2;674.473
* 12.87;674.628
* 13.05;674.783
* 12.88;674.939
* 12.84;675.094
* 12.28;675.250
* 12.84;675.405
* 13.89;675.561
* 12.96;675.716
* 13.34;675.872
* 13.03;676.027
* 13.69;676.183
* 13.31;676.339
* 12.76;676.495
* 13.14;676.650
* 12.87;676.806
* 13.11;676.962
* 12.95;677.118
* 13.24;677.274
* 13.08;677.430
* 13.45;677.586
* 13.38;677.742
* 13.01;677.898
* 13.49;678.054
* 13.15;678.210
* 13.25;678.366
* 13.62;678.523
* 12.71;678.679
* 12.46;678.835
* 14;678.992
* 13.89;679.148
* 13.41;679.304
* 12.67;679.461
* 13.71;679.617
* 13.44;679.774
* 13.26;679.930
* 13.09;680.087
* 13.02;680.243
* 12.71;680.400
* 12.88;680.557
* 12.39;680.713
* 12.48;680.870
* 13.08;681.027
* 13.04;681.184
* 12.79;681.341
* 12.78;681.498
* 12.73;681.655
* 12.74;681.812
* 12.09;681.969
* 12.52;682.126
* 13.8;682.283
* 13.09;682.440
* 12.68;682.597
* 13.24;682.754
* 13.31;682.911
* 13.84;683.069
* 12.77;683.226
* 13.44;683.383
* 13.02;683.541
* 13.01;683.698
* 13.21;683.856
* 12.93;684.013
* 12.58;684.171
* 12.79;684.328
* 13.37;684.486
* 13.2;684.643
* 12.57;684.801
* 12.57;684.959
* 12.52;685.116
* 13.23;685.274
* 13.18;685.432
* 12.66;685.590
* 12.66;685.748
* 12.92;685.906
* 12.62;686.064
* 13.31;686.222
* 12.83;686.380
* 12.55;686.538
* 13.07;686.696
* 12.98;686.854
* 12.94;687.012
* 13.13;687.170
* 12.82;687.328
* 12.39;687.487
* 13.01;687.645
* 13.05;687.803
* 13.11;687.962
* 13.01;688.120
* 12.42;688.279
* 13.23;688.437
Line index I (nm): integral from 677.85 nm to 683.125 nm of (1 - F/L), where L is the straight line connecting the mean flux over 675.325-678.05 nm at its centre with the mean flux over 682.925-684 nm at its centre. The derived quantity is 0.05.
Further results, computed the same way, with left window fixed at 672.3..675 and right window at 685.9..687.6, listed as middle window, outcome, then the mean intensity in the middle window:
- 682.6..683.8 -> -0.025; 13.2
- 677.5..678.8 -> -0.022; 13.2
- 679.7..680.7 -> -0.003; 13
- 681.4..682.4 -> 0.013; 12.8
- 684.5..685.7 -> 0.003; 12.9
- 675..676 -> 0.003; 13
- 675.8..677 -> -0.011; 13.2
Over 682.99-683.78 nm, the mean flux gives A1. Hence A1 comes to 13.2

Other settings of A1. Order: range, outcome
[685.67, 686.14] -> 12.7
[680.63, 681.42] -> 12.8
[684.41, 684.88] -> 13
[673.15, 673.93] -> 12.9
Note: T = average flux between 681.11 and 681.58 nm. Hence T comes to 12.9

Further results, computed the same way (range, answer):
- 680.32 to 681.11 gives 12.7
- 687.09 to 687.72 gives 12.8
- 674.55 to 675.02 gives 12.9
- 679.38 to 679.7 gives 13.2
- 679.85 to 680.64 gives 13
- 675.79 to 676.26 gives 13.3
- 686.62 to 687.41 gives 13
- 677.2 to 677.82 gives 13.3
